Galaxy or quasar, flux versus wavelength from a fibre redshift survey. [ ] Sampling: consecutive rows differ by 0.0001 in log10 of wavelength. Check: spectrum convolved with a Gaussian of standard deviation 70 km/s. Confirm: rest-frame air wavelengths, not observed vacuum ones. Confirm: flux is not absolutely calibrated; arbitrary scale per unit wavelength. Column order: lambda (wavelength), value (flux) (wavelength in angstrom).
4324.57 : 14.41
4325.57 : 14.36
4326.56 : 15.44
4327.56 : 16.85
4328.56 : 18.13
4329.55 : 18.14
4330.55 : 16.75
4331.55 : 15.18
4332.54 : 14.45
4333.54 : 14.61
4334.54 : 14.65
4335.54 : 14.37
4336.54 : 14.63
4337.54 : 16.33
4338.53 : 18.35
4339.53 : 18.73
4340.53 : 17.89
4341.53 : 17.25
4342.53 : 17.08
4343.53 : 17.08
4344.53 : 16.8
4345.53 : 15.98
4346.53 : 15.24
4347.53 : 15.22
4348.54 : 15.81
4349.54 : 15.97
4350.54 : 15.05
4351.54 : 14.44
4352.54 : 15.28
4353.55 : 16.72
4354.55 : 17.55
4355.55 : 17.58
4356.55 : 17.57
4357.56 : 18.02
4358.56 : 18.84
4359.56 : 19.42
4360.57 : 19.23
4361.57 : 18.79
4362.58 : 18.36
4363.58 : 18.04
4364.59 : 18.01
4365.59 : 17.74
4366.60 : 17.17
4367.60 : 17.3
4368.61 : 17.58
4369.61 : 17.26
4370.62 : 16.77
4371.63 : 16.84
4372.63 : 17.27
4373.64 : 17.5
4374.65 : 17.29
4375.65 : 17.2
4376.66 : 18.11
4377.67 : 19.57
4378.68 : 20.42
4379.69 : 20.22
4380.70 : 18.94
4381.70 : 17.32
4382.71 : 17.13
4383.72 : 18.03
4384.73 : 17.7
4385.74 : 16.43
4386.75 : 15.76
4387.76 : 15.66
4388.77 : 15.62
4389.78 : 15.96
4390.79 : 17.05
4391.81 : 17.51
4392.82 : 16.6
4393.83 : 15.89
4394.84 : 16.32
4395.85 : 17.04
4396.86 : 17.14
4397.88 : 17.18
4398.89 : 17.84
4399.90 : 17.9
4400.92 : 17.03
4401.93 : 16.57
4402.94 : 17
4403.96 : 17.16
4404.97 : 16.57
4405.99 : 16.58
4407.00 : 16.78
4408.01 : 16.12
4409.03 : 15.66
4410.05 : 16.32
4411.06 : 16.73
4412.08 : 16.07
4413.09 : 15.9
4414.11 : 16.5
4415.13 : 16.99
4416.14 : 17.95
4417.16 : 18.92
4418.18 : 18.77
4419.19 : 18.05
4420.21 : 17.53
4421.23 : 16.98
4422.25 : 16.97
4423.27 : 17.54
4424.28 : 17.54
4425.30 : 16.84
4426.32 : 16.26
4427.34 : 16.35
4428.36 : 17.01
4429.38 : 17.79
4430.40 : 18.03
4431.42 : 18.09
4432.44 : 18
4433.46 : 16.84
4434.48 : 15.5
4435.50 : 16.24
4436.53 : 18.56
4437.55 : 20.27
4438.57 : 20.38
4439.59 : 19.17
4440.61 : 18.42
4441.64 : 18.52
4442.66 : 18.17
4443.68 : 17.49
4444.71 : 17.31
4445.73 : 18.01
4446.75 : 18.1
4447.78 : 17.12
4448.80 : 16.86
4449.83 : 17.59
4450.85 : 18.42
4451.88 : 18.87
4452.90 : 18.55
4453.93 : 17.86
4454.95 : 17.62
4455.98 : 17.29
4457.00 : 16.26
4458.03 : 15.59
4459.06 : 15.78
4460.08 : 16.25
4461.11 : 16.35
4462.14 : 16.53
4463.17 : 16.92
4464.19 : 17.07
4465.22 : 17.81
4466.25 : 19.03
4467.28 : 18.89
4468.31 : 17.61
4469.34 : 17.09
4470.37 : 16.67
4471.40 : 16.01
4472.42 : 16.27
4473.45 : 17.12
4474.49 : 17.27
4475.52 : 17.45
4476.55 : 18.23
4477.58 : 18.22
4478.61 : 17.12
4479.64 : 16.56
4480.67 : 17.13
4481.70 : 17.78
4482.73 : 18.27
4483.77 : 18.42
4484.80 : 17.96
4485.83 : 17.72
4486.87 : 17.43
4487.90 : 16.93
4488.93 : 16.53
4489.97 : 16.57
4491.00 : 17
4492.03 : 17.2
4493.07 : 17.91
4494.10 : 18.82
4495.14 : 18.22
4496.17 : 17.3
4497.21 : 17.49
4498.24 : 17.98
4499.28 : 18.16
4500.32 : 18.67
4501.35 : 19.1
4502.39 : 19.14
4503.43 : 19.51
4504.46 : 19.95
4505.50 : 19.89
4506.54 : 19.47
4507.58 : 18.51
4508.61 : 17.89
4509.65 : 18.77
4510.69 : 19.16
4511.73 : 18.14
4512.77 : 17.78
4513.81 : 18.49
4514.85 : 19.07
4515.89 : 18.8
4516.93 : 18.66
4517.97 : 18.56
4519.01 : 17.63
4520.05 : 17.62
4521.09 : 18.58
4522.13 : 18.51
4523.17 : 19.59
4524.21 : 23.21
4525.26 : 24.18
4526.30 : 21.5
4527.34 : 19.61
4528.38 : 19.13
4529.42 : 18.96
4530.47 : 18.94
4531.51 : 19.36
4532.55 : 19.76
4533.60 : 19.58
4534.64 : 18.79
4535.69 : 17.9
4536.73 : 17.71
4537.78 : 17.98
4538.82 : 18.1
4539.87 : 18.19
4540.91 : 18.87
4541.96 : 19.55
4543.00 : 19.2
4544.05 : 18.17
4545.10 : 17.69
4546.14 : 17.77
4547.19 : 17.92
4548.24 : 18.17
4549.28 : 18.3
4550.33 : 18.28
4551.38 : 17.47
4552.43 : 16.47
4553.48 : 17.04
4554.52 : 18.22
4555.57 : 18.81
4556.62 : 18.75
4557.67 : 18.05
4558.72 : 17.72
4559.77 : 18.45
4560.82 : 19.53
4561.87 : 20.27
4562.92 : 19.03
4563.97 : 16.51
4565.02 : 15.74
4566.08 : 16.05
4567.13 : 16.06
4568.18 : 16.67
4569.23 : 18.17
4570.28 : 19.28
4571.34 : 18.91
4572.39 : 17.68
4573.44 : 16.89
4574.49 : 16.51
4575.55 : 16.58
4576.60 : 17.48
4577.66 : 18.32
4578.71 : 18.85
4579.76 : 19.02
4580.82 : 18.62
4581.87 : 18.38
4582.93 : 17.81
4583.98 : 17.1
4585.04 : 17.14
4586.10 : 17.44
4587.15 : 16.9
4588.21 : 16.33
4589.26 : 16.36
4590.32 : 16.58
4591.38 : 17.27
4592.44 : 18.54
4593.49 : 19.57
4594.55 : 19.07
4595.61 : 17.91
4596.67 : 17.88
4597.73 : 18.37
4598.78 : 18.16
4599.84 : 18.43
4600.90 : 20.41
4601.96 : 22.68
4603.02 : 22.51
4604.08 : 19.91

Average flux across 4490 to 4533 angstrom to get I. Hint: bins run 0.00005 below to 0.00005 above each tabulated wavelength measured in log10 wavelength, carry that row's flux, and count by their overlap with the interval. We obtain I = 18.9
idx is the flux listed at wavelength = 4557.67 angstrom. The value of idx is 18.05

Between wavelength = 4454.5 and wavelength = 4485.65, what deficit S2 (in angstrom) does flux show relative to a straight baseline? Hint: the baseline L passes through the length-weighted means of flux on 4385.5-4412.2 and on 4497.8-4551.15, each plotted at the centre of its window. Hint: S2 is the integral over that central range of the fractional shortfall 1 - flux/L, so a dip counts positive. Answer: 1.2 angstrom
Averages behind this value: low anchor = 16.6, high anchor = 18.9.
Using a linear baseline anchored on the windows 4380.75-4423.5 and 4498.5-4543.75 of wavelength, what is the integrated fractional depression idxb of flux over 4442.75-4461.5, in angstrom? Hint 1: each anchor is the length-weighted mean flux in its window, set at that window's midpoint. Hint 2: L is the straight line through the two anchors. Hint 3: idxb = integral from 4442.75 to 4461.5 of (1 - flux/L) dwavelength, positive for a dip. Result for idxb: 0.5 angstrom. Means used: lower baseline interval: 16.9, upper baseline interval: 19.1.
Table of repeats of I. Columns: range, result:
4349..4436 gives 17.2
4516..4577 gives 18.4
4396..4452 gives 17.4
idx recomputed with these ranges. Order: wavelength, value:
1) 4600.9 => 20.41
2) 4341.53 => 17.25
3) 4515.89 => 18.8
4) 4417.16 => 18.92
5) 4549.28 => 18.3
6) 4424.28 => 17.54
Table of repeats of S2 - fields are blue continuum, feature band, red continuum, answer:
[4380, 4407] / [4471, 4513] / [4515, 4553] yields 0.8 angstrom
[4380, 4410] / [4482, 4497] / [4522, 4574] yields 0.3 angstrom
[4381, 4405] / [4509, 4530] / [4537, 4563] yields -1.5 angstrom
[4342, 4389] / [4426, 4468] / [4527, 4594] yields 0.0 angstrom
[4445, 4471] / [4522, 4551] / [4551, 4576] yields -2.4 angstrom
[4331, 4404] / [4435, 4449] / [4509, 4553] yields -0.3 angstrom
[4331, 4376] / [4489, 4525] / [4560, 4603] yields -1.9 angstrom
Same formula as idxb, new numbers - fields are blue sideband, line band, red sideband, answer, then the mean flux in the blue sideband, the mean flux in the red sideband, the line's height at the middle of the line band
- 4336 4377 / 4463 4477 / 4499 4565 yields 0.61 angstrom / 17.1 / 18.8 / 18.2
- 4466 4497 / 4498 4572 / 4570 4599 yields -4.06 angstrom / 17.5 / 17.8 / 17.6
